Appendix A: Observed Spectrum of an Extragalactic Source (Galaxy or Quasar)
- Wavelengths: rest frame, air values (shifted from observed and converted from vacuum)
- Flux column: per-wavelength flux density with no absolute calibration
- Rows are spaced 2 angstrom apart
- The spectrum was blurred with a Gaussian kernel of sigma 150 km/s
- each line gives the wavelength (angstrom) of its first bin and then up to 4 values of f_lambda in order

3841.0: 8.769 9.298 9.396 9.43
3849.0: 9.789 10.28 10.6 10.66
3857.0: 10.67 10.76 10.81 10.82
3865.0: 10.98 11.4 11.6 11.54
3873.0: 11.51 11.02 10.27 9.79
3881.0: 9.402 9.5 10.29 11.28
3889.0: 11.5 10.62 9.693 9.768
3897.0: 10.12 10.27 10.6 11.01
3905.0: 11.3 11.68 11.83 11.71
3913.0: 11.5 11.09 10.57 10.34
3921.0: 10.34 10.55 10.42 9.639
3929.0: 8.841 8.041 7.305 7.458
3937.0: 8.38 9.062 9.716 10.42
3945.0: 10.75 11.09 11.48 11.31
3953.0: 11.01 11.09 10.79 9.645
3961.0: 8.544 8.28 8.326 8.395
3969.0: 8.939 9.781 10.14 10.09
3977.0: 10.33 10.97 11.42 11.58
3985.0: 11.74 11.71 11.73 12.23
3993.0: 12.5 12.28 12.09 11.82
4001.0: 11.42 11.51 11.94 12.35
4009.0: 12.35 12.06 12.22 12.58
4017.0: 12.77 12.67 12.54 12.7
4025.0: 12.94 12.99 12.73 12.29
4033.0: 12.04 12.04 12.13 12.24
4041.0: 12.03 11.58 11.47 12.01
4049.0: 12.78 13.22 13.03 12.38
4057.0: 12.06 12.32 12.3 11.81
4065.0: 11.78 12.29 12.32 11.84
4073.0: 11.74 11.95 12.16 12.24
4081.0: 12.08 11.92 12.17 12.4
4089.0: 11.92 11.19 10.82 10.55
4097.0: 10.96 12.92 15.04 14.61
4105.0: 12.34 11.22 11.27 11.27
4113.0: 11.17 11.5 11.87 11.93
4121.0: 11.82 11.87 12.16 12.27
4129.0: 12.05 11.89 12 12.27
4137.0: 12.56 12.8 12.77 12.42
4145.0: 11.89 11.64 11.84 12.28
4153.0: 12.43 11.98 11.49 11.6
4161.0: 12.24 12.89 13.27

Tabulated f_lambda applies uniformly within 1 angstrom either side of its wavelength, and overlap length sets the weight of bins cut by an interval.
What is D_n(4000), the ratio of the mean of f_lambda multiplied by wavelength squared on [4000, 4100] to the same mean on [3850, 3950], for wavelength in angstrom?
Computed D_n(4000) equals 1.26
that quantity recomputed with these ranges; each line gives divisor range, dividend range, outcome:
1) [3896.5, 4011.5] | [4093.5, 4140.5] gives 1.24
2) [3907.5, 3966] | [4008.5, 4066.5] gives 1.30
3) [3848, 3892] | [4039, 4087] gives 1.25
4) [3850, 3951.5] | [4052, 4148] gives 1.28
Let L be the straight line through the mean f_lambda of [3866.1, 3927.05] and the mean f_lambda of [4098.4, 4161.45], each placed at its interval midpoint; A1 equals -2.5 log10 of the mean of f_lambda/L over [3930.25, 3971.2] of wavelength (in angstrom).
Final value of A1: 0.16 mag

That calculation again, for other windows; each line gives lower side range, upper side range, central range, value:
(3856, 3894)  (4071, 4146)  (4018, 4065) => -0.06 mag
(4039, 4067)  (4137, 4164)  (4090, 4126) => 0.03 mag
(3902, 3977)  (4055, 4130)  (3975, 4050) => -0.10 mag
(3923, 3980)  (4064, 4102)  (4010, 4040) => -0.14 mag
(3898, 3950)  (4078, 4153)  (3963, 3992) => 0.03 mag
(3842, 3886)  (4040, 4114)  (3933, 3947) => 0.19 mag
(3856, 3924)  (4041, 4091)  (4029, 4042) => -0.02 mag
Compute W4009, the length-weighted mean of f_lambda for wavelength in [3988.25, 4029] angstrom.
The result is 12.3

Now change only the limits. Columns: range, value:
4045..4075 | 12.2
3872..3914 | 10.7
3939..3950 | 10.5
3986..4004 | 11.9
